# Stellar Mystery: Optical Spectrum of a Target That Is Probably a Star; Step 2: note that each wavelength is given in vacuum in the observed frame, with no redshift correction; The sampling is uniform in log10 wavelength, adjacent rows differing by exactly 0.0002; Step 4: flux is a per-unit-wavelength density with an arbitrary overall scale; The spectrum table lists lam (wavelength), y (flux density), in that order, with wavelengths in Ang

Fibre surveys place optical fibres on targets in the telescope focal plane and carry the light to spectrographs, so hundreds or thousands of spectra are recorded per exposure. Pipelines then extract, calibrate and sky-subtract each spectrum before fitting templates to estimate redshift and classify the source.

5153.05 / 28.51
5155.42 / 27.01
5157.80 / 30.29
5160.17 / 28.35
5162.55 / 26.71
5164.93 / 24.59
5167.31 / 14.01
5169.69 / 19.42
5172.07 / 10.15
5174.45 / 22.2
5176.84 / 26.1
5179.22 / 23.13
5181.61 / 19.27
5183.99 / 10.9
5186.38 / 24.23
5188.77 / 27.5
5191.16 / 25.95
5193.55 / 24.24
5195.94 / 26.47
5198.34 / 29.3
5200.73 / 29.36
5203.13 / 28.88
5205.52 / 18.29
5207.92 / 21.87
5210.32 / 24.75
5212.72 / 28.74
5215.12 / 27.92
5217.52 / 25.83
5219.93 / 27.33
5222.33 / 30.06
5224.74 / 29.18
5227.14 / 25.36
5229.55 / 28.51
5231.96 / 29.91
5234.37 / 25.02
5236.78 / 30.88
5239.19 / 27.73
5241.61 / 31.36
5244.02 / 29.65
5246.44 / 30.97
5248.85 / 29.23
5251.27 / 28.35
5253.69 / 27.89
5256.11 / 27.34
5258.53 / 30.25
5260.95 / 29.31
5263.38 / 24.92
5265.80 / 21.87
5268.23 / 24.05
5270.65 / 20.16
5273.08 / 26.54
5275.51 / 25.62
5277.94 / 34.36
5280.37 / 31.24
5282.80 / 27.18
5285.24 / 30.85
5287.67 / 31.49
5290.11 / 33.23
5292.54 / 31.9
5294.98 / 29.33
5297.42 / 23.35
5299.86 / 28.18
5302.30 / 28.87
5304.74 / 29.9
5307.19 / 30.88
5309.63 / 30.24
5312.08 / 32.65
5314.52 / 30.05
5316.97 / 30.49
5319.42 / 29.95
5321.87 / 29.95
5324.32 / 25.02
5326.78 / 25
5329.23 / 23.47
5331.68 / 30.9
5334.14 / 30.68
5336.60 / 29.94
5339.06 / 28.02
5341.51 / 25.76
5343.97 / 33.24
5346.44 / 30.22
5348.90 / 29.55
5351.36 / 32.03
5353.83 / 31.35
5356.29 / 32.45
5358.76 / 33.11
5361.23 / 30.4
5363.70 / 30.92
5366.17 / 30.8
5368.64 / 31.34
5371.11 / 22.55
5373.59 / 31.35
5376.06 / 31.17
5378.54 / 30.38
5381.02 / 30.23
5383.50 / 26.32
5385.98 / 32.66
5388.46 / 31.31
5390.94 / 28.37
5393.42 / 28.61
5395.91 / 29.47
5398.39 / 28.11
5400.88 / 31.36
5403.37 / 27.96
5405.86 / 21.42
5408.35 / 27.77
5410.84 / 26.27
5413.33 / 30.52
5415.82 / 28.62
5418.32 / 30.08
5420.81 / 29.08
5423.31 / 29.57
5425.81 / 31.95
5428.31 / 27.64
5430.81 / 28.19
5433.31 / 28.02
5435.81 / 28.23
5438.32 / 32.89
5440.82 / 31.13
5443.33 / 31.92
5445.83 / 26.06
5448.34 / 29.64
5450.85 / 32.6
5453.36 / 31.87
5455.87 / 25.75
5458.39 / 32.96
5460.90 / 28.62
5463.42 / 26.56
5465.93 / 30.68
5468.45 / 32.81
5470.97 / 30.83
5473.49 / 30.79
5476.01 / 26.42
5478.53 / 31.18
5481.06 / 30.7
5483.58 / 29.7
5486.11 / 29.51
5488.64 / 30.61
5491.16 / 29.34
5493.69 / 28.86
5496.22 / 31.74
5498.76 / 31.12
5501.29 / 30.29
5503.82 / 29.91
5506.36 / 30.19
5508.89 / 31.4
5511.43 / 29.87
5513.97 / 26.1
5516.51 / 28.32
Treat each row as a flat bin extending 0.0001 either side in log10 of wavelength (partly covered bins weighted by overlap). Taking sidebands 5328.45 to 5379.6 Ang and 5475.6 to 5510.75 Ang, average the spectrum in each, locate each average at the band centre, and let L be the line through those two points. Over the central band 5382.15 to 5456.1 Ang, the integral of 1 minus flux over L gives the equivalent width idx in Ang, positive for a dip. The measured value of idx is 2.3 Ang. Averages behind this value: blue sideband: 30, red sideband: 30.2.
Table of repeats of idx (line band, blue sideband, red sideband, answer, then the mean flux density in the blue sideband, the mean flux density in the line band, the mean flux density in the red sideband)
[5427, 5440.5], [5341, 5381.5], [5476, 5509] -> 0.5 Ang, 30.5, 29.2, 30.2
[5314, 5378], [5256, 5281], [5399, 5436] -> -4.6 Ang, 26.8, 29.6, 28.4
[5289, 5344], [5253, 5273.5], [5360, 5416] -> -3.9 Ang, 25.7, 29.1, 29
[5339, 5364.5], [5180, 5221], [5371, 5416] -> -2.6 Ang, 24.7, 30.8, 28.8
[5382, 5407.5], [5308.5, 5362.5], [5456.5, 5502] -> 1.1 Ang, 29.7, 28.6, 30.1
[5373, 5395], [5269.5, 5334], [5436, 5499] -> -0.4 Ang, 28.9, 30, 30.1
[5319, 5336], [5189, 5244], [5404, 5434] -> 0.0 Ang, 27.2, 27.8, 28.3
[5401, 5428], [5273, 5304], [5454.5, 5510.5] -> 1.3 Ang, 29.5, 28.4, 30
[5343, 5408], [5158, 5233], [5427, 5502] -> -4.0 Ang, 24.5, 29.8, 29.9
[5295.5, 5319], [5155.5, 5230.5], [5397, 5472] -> -2.3 Ang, 24.5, 29.4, 29.3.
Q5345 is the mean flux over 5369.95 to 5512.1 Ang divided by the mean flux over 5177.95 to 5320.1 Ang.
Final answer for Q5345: 1.1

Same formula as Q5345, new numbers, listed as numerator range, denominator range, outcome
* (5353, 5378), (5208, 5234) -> 1.11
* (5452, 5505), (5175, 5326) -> 1.09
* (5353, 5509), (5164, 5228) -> 1.24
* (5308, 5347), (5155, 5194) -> 1.30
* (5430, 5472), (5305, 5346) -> 1.03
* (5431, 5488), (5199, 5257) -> 1.08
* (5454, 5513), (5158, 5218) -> 1.27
